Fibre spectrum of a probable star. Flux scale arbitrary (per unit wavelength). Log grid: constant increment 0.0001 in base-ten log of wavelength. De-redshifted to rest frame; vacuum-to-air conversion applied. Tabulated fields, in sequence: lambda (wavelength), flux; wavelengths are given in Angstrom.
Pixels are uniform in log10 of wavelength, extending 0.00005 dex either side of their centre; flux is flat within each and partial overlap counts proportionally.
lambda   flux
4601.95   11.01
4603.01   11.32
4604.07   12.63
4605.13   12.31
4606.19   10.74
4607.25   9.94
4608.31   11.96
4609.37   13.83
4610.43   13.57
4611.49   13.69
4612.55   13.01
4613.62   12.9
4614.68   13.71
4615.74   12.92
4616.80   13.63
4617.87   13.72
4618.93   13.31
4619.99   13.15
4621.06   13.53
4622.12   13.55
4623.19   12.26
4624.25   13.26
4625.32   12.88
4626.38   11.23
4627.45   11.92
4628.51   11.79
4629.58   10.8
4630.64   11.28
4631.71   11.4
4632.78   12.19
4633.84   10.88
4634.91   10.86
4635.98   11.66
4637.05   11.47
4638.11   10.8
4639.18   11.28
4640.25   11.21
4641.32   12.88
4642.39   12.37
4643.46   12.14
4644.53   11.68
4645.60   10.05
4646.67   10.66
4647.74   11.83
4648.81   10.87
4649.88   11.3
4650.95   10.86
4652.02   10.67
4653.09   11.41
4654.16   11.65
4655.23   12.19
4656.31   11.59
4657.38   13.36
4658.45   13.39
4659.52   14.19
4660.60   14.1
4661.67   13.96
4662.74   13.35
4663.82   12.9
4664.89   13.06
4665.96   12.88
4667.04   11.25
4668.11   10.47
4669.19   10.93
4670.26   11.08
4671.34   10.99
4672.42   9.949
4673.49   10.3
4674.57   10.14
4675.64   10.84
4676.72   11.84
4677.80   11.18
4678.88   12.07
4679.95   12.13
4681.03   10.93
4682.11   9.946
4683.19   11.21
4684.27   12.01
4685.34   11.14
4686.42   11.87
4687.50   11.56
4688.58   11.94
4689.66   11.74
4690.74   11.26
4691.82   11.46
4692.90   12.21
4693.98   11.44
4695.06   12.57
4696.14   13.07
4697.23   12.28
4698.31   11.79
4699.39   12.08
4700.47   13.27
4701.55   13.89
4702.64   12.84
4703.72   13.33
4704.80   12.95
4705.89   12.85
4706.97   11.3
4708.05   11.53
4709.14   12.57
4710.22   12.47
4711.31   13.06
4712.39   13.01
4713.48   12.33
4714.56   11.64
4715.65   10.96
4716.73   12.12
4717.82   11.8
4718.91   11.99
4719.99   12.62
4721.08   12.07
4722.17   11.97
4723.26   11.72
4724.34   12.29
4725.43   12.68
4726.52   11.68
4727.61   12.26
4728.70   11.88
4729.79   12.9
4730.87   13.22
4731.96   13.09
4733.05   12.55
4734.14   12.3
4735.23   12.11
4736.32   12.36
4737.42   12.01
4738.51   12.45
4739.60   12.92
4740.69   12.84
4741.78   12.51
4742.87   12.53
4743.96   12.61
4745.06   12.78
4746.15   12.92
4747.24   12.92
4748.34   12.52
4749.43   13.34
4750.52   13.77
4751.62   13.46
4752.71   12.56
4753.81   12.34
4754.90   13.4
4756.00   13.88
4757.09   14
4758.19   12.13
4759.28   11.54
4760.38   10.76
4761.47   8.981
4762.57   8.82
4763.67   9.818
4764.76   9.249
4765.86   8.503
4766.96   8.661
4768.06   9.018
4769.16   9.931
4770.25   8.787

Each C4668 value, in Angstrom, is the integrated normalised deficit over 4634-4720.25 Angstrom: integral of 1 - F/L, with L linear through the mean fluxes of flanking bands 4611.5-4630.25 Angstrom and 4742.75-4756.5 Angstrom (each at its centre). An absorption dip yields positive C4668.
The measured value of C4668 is 6.8 Angstrom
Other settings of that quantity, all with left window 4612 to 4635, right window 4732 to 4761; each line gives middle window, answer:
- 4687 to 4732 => 1.2 Angstrom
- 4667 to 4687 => 2.4 Angstrom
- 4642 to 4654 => 1.2 Angstrom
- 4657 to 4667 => -0.6 Angstrom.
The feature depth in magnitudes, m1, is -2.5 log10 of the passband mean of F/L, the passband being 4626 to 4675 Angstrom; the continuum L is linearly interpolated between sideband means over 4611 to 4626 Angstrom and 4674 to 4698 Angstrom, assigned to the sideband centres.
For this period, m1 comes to 0.068 mag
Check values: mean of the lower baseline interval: 13.2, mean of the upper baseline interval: 11.6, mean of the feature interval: 11.7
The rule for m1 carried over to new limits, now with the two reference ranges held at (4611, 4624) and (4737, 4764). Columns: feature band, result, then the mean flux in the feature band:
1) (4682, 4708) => 0.05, 12.1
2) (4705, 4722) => 0.04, 12.2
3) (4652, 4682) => 0.09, 11.9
